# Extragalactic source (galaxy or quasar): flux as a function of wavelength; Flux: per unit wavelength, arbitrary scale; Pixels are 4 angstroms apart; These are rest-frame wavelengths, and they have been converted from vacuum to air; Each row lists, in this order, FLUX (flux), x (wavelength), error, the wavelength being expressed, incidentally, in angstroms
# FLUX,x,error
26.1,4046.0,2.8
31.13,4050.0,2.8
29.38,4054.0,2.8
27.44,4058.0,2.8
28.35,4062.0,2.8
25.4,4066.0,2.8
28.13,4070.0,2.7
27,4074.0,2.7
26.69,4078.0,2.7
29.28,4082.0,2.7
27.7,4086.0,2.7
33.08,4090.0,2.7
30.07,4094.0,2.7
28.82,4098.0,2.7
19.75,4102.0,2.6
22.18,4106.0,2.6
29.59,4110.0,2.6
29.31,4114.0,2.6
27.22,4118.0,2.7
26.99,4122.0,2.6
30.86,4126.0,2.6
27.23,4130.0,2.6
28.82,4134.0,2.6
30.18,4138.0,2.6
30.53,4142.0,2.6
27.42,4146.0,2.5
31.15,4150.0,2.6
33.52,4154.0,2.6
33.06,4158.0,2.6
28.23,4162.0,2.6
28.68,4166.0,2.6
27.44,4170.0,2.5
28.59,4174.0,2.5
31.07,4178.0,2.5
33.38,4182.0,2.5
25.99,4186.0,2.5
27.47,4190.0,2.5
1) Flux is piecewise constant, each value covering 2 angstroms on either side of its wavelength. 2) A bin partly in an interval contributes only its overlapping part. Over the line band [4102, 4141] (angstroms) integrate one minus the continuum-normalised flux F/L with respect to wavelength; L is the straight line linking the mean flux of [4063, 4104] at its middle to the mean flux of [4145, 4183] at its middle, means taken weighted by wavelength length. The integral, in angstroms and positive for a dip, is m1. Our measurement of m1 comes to 1.6 angstroms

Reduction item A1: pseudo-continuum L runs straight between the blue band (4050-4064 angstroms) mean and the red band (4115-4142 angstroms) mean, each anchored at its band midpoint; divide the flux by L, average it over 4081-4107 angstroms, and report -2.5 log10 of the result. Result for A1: 0.05 mag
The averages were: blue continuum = 28.8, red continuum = 28.7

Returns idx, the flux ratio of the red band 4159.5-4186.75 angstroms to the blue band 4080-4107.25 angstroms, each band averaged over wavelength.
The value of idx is 1.07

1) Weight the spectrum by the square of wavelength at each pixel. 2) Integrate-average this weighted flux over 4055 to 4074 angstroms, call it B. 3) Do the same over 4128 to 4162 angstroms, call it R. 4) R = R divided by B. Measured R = 1.14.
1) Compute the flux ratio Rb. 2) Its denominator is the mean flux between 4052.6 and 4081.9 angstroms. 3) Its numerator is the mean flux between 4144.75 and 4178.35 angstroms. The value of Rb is 1.1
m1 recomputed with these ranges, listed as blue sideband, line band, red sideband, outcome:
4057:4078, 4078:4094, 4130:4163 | -0.97 angstroms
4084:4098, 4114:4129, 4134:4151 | 0.70 angstroms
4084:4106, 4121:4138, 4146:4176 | -0.04 angstroms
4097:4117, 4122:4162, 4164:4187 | -3.47 angstroms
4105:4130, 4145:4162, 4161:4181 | -1.47 angstroms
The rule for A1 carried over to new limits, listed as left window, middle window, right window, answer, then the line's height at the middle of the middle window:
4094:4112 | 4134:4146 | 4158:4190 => -0.08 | 27.5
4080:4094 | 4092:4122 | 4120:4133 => 0.10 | 29.2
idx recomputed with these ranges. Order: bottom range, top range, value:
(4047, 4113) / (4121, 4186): 1.07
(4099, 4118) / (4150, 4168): 1.21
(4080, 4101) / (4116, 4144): 0.98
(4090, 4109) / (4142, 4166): 1.16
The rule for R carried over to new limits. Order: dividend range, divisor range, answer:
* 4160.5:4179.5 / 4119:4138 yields 1.03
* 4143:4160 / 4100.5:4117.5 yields 1.25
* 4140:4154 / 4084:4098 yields 1.03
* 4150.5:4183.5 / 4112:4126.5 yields 1.10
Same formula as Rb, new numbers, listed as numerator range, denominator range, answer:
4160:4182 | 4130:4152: 0.99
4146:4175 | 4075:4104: 1.07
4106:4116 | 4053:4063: 0.99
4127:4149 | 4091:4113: 1.09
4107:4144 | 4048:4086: 1.03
